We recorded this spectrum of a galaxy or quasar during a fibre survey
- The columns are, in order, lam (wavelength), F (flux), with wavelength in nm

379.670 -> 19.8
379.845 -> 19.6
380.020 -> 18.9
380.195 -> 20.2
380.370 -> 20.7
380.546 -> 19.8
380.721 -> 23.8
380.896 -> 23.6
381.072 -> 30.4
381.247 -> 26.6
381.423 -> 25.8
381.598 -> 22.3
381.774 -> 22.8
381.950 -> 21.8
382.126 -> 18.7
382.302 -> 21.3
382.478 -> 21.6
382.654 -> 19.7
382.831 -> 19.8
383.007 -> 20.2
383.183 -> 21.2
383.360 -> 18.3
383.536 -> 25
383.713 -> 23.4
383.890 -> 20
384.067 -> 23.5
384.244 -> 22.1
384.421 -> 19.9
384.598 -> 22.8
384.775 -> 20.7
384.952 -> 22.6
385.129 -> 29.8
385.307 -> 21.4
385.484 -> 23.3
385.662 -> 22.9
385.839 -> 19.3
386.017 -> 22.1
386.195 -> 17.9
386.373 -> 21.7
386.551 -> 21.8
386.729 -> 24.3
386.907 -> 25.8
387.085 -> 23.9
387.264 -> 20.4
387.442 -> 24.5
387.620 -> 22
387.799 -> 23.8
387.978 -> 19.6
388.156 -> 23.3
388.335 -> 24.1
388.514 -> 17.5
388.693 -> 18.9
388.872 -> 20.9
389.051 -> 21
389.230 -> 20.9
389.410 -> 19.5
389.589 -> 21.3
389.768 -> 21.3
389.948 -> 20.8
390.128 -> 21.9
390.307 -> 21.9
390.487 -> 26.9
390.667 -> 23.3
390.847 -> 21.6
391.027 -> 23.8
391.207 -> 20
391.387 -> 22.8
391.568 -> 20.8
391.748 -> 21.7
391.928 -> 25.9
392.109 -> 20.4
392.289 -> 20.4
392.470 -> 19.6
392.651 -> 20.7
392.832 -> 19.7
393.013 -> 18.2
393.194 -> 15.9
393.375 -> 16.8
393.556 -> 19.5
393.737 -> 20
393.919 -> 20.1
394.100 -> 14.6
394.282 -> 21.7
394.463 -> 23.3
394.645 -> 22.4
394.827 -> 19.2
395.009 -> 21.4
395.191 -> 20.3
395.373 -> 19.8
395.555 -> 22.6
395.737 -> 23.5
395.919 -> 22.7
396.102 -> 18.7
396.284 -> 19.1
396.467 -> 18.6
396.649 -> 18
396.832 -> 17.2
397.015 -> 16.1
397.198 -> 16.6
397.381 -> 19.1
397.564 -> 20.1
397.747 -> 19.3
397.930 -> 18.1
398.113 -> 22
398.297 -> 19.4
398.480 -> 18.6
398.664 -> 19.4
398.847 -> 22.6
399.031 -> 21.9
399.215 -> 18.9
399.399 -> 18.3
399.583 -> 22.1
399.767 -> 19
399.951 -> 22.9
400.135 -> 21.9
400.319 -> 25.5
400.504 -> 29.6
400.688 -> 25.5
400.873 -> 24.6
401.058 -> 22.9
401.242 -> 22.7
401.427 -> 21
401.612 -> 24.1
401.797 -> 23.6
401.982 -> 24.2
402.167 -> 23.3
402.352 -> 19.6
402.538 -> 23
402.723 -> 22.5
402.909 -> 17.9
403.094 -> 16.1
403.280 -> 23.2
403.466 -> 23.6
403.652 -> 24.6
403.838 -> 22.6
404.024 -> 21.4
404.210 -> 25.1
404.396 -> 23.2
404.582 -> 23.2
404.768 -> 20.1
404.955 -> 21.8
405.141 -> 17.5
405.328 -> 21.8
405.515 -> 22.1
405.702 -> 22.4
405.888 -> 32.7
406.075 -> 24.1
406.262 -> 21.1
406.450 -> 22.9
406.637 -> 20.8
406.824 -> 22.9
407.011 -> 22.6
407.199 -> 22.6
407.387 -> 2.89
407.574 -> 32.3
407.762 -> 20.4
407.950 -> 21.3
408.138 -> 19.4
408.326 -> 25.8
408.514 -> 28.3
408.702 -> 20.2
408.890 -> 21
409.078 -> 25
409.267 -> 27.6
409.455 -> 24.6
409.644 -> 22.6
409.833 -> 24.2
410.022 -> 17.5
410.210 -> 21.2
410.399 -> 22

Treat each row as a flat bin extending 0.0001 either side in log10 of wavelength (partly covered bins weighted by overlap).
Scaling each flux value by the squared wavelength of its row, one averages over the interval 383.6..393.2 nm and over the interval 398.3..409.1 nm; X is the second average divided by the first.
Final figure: 1.10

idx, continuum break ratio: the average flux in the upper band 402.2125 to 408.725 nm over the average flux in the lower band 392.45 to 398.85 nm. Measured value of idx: 1.1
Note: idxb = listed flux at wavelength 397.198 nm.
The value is 16.6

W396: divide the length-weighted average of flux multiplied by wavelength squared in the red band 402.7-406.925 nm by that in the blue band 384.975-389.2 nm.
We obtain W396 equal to 1.10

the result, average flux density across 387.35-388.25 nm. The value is 22.7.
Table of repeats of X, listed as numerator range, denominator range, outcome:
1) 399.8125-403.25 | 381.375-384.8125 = 1.16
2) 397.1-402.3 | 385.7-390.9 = 1.05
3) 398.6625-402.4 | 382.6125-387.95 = 1.11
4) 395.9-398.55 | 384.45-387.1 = 0.88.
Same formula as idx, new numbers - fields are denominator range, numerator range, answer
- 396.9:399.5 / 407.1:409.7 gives 1.16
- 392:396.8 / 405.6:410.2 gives 1.14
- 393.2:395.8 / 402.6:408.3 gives 1.08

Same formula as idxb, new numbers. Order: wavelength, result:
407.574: 32.3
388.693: 18.9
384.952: 22.6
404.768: 20.1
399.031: 21.9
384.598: 22.8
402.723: 22.5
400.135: 21.9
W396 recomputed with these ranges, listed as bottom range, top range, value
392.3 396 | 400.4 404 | 1.18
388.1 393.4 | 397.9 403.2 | 1.09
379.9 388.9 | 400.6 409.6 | 1.13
